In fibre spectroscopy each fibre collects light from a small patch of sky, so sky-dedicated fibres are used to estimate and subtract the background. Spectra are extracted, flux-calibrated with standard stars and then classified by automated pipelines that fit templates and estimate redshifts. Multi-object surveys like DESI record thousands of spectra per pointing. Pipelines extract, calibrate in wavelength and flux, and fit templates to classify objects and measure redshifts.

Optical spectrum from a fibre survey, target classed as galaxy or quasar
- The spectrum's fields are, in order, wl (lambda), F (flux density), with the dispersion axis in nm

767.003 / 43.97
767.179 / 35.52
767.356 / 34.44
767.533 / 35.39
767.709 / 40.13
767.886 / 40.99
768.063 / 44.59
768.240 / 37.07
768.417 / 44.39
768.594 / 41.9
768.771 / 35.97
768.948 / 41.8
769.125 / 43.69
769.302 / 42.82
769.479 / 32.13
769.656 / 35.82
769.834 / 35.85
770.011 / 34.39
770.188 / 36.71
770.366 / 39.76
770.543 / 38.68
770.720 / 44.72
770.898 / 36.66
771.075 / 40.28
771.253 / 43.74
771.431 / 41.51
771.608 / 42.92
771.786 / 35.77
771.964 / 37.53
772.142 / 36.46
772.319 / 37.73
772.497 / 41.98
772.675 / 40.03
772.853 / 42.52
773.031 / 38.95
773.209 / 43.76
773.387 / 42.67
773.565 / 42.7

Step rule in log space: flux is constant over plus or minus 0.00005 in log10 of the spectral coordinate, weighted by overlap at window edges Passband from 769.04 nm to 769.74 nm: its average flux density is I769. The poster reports 38.6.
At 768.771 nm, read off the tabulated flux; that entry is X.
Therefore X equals 35.97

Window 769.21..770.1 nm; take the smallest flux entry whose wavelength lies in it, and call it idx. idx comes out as 32.13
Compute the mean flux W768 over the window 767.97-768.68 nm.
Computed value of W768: 42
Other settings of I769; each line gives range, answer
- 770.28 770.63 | 39.3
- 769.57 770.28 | 35.7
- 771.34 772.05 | 39.4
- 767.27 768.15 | 39.1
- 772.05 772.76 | 39.1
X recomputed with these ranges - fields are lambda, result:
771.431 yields 41.51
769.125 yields 43.69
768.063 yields 44.59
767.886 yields 40.99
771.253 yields 43.74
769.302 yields 42.82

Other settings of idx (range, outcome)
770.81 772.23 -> 35.77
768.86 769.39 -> 41.8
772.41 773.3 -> 38.95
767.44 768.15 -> 35.39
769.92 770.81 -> 34.39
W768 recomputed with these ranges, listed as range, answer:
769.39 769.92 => 34.6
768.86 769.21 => 42.7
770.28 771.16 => 40.1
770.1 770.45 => 38.1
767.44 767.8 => 37.8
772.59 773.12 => 40.5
